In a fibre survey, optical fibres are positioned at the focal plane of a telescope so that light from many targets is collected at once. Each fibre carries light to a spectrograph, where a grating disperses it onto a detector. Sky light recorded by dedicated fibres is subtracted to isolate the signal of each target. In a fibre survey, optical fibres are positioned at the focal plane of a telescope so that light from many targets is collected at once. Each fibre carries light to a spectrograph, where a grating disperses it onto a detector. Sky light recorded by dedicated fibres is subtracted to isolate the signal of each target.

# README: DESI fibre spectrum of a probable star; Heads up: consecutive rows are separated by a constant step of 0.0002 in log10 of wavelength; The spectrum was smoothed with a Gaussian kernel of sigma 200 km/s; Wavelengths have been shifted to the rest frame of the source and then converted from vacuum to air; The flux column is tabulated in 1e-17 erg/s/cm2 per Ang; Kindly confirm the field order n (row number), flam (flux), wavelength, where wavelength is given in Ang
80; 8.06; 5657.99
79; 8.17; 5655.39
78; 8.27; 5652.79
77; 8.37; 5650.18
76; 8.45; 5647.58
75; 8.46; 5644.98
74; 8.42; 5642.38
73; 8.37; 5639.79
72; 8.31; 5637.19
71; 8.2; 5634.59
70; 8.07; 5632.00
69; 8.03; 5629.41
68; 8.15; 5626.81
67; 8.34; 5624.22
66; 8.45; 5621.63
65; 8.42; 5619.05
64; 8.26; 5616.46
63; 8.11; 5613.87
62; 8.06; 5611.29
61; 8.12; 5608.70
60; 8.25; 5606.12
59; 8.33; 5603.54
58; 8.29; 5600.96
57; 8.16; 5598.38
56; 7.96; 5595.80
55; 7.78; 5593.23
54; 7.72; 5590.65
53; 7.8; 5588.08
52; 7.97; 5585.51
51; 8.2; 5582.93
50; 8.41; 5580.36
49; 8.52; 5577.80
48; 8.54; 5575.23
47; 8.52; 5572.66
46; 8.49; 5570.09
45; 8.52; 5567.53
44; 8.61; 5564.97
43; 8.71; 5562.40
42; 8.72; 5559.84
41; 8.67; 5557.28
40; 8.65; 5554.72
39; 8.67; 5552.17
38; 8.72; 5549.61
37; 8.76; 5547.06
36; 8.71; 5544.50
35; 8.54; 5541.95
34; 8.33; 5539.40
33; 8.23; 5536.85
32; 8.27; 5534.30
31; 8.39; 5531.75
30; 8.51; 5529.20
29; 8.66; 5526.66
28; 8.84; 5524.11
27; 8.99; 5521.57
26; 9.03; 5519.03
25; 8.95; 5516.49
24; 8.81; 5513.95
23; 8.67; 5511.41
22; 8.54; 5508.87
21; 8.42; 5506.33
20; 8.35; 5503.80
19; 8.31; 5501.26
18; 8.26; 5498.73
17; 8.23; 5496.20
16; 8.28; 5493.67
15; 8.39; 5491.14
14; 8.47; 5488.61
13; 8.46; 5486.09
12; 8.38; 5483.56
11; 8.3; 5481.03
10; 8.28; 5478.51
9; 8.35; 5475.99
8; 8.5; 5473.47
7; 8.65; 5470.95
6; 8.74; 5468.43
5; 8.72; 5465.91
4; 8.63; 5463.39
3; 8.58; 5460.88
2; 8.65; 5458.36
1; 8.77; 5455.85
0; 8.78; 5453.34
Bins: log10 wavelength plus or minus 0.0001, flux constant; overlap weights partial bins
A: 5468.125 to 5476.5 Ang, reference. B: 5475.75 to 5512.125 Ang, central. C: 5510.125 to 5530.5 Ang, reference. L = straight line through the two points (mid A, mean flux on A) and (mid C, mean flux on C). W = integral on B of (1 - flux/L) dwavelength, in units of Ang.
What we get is 1.2 Ang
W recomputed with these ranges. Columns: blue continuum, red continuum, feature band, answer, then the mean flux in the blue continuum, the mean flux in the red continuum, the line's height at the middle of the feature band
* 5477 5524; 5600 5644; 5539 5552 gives -0.34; 8.52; 8.25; 8.42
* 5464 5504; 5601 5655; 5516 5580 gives -2.00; 8.42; 8.27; 8.35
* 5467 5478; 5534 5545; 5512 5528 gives -0.79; 8.54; 8.41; 8.45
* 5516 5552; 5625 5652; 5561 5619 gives 1.36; 8.63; 8.28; 8.44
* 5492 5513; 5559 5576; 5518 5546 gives -0.37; 8.39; 8.58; 8.48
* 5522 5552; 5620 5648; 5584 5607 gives 1.02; 8.56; 8.29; 8.4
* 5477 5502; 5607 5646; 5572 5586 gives -0.16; 8.34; 8.25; 8.28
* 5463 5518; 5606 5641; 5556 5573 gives -0.55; 8.48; 8.22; 8.34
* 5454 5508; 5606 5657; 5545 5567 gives -0.84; 8.47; 8.26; 8.37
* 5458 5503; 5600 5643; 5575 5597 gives 0.57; 8.45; 8.24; 8.29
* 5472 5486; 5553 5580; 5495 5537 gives -0.50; 8.37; 8.59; 8.47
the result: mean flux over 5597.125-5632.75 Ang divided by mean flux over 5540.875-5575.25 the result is 0.95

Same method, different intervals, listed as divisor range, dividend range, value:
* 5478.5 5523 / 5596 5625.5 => 0.97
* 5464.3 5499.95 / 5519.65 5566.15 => 1.02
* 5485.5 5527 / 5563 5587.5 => 0.98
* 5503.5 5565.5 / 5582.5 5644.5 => 0.95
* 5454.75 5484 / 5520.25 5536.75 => 1.00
